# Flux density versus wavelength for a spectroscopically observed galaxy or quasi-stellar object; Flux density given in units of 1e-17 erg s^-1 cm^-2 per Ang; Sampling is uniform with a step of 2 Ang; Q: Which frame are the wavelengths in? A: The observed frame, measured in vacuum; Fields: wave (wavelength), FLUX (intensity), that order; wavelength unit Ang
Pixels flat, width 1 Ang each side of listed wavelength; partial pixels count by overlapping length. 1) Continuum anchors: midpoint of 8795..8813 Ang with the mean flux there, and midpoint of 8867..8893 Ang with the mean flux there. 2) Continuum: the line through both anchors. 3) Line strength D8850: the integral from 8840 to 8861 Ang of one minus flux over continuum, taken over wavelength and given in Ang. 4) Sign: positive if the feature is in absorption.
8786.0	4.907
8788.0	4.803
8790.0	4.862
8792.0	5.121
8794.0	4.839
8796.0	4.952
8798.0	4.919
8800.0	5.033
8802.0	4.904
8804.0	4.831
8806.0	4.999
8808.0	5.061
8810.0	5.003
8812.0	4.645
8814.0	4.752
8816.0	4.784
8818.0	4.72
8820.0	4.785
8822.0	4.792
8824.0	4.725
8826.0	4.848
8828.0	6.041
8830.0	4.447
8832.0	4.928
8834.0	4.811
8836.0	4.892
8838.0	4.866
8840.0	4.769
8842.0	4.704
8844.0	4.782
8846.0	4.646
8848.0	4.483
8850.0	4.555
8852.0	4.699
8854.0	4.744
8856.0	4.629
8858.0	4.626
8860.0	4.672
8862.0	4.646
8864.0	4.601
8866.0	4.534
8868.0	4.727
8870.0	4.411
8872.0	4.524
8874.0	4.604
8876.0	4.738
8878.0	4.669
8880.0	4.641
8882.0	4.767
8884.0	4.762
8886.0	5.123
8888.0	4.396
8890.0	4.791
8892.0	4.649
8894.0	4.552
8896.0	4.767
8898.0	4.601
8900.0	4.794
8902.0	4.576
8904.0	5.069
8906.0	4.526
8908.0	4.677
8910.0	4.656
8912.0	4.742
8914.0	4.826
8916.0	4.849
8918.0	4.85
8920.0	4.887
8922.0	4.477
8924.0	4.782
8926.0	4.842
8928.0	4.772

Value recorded 0.5 Ang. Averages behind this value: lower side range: 4.93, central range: 4.66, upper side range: 4.68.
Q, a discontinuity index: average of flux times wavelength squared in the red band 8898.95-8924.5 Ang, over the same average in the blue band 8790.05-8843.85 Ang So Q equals 1.0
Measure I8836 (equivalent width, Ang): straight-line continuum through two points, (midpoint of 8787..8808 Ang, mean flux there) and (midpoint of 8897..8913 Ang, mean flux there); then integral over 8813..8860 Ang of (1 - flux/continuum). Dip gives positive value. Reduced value 0.7 Ang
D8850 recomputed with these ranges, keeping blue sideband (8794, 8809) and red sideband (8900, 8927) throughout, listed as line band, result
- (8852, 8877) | 1.1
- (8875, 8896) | 0.4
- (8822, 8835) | -0.1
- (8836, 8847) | 0.3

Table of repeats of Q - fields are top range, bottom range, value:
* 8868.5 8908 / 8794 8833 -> 0.97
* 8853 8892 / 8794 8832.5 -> 0.96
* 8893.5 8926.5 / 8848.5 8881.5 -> 1.03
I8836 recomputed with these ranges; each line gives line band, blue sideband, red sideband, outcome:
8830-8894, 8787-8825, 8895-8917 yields 1.5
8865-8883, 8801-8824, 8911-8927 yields 0.7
